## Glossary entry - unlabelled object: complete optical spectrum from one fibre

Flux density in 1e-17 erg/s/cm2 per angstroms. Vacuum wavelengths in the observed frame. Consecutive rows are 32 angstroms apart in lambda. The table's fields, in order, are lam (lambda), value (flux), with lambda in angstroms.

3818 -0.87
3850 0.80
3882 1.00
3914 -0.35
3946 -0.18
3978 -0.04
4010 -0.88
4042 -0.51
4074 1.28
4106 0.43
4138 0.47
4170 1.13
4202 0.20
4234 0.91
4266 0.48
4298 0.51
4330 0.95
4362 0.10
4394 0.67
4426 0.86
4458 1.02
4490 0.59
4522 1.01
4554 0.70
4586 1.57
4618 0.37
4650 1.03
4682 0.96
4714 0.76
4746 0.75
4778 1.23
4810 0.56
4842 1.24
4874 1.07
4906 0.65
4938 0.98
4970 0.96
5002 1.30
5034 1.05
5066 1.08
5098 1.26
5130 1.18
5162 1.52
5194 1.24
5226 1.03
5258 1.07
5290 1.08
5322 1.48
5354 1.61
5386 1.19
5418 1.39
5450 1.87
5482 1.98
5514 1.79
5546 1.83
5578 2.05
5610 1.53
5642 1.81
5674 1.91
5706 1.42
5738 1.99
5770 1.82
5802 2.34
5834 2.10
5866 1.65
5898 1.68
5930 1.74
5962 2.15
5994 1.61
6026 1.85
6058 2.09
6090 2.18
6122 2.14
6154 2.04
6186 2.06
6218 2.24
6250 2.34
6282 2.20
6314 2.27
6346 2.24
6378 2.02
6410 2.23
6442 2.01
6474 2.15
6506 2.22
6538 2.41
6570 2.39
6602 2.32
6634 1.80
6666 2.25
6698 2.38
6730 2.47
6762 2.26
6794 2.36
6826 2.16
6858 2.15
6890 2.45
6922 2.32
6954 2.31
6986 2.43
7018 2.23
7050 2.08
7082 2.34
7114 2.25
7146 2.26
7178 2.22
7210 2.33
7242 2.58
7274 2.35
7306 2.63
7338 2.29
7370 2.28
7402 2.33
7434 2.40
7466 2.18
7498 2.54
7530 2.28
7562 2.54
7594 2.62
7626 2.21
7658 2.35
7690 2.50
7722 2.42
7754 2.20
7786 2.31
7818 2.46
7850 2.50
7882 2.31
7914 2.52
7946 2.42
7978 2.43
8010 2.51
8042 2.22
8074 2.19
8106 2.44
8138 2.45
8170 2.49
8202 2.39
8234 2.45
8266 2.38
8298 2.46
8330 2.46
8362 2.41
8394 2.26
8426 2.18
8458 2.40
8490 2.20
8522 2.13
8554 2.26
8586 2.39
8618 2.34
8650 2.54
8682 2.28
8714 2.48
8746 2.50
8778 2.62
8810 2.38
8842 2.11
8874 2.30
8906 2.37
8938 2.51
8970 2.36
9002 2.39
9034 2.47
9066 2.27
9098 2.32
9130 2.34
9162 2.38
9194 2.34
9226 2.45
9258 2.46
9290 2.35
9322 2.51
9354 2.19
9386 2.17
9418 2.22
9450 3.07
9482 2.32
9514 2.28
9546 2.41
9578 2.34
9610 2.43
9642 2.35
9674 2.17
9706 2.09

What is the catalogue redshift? 0.37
